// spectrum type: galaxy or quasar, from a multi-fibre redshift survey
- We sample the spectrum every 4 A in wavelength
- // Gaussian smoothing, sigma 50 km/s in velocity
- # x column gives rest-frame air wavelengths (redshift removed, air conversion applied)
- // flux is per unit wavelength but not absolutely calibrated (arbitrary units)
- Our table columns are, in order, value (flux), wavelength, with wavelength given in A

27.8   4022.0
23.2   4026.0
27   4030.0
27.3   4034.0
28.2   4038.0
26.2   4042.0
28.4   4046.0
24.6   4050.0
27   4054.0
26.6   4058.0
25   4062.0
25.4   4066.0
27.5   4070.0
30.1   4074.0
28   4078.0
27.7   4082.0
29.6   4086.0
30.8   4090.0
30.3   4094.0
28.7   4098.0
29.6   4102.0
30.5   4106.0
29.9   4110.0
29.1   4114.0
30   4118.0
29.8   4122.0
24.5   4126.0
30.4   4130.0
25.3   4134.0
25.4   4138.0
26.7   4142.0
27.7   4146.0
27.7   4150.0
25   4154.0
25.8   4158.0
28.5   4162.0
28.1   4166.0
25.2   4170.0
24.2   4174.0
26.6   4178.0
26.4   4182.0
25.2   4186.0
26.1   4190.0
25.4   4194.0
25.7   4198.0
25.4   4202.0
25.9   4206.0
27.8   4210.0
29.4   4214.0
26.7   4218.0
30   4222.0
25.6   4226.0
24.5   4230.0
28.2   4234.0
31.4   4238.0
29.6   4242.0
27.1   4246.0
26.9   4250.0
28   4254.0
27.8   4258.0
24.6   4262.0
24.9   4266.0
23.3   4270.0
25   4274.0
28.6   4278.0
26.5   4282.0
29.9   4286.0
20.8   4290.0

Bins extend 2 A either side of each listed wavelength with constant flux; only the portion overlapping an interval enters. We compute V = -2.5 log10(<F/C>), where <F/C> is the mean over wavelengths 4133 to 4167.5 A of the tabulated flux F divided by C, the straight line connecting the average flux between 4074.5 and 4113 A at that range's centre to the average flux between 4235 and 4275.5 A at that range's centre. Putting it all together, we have 0.07 mag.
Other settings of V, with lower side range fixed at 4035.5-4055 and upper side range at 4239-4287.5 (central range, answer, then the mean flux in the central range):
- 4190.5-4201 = 0.05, 25.6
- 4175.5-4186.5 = 0.03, 26.1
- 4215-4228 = -0.03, 27.6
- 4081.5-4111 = -0.11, 29.7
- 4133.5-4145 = 0.04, 26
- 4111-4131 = -0.07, 28.7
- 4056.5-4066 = 0.05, 25.7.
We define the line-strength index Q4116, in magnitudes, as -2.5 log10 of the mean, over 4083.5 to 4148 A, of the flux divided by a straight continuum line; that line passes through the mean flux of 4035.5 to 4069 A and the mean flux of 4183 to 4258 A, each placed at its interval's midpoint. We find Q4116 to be -0.07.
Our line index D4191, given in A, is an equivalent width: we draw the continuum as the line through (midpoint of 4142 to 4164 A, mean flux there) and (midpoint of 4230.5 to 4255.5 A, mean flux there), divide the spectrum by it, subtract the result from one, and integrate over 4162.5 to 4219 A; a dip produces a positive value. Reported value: 2.4 A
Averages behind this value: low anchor 26.9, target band 26.3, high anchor 28.3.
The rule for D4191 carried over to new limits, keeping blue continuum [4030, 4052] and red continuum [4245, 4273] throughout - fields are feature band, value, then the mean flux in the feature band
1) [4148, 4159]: 0.1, 26.2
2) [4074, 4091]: -1.4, 29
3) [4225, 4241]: -1.0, 27.7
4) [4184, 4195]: 0.3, 25.6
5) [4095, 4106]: -1.2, 29.5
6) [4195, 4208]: 0.3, 25.6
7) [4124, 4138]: 0.0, 26.5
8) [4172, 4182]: 0.3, 25.6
